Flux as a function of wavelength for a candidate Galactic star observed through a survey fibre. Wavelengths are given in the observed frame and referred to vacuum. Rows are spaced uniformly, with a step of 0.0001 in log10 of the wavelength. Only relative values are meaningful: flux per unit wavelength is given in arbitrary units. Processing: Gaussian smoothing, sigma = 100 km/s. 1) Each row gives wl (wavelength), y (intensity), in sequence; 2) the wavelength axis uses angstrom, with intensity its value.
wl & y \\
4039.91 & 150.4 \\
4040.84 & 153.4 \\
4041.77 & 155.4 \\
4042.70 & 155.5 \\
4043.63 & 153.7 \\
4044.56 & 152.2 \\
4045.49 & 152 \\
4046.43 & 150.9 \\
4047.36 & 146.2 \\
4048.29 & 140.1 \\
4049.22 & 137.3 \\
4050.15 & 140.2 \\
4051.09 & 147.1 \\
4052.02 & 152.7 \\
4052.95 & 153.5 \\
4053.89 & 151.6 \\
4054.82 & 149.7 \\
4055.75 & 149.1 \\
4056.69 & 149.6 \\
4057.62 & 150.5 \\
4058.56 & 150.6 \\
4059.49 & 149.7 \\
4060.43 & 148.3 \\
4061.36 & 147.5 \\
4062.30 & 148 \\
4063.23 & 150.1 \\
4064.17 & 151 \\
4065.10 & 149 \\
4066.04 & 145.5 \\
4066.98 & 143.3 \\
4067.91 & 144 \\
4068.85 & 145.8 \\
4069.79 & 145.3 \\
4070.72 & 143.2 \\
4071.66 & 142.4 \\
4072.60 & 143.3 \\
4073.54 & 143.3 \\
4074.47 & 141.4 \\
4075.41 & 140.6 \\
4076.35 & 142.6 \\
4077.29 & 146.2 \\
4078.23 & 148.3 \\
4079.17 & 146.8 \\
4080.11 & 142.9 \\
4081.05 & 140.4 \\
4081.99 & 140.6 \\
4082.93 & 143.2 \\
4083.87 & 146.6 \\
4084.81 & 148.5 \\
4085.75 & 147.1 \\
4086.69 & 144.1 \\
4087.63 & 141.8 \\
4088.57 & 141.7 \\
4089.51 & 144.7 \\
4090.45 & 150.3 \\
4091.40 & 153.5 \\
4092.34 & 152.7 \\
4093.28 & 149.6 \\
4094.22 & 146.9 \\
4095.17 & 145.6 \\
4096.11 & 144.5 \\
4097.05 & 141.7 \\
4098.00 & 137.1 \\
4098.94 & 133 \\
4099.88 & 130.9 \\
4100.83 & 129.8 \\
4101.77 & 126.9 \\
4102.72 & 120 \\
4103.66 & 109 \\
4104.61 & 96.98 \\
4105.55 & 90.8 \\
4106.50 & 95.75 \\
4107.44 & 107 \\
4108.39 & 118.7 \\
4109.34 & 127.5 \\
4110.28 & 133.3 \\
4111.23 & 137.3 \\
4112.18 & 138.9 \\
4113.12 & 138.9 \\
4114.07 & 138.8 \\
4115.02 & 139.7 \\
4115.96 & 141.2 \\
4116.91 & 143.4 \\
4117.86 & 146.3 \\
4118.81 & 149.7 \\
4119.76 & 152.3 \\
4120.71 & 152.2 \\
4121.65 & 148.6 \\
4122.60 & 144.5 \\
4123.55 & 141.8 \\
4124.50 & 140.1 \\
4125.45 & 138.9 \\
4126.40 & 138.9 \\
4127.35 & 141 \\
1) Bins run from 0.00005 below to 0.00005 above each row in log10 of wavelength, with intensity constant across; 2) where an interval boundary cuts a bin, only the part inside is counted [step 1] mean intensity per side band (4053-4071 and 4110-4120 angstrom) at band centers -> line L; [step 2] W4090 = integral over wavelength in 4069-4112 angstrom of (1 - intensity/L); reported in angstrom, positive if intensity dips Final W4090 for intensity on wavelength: 2.4 angstrom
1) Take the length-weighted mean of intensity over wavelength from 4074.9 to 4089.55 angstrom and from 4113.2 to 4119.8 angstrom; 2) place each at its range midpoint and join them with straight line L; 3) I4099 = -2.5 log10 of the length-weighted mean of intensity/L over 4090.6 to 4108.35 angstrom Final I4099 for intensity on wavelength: 0.12 mag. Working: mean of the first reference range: 144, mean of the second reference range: 144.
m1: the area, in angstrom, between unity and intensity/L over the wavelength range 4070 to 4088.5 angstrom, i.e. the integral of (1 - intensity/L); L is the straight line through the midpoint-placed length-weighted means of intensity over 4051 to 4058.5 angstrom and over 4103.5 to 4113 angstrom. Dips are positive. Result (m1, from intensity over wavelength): -1.2 angstrom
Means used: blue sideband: 151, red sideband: 117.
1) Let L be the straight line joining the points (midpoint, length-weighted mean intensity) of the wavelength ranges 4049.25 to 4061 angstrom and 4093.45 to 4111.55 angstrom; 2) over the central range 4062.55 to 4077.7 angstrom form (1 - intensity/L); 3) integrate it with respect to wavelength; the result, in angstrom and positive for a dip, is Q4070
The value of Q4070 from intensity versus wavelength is -0.4 angstrom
